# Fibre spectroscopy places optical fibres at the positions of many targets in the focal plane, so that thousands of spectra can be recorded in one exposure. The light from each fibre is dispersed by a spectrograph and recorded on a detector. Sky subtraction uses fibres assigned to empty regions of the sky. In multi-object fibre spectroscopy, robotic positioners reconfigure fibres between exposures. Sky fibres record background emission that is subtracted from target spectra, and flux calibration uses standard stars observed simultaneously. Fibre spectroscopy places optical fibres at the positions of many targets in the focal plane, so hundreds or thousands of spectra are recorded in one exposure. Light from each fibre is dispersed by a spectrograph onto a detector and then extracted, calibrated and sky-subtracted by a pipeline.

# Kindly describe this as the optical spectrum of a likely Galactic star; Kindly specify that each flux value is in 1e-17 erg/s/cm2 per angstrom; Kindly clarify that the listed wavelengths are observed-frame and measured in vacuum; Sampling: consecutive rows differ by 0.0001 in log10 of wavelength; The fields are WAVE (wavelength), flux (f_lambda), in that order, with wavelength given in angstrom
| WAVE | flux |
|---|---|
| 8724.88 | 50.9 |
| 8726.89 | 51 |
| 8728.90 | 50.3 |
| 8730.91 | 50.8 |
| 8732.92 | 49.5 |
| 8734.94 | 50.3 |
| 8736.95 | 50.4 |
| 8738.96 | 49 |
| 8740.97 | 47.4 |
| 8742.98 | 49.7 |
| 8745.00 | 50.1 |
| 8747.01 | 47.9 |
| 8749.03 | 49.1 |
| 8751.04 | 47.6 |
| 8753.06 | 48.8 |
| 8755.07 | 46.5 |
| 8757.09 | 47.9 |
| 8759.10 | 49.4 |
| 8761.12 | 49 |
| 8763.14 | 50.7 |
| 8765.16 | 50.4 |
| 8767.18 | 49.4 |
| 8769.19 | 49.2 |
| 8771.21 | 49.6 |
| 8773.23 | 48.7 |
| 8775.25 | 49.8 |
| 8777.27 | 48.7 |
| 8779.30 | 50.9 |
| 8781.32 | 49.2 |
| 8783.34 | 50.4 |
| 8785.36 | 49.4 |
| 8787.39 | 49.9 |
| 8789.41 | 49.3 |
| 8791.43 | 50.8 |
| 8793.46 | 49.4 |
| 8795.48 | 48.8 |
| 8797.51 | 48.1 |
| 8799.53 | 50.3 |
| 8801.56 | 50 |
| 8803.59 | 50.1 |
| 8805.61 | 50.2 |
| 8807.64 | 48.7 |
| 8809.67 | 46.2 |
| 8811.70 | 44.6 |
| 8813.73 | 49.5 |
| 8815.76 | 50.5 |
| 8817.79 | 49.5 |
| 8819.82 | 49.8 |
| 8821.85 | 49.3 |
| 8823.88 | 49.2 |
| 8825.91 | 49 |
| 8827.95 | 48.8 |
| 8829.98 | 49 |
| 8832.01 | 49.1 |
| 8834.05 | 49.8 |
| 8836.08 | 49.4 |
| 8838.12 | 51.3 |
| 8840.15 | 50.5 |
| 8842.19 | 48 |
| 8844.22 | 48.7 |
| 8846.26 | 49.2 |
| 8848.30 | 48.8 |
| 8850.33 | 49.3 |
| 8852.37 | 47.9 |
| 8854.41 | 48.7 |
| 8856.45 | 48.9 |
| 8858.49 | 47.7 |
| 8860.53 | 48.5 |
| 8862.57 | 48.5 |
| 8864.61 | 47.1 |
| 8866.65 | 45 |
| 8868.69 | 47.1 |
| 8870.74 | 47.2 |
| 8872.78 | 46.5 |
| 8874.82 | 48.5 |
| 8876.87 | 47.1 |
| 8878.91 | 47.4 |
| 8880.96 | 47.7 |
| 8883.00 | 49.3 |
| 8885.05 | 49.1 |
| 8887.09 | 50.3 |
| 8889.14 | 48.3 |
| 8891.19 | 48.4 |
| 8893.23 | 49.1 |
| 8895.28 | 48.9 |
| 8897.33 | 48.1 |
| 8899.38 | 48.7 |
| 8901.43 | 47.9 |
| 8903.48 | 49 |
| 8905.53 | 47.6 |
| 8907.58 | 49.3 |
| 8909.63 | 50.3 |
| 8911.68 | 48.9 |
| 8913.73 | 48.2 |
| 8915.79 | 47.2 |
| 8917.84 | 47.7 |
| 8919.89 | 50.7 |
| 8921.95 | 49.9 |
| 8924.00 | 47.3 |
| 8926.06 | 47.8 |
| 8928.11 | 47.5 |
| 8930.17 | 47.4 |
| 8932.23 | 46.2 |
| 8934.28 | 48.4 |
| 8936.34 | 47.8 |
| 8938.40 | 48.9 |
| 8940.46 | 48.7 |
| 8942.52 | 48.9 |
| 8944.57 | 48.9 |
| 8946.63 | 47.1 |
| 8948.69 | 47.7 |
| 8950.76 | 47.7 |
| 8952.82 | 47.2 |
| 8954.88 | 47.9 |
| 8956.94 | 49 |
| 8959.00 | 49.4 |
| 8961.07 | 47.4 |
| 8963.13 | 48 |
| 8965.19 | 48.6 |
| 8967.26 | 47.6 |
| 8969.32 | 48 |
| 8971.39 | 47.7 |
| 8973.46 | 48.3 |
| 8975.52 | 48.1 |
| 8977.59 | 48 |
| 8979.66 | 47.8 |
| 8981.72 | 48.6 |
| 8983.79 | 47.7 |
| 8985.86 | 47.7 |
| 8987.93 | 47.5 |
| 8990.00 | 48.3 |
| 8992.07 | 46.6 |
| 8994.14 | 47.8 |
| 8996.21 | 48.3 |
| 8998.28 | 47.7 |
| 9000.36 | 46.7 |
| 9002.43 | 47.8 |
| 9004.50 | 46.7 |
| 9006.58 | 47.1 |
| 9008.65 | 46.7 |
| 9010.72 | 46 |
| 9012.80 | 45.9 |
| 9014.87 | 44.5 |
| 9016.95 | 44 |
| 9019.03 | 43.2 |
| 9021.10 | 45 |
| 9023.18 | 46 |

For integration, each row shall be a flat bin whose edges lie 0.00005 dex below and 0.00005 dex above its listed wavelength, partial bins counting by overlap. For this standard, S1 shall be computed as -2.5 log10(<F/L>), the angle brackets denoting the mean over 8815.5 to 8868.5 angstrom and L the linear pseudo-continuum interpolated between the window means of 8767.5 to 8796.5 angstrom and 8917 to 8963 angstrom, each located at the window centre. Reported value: 0.00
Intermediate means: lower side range 49.6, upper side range 48.2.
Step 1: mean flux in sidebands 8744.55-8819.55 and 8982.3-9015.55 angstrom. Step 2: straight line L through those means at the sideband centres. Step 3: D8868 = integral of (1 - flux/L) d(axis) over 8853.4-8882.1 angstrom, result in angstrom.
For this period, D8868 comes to 0.46 angstrom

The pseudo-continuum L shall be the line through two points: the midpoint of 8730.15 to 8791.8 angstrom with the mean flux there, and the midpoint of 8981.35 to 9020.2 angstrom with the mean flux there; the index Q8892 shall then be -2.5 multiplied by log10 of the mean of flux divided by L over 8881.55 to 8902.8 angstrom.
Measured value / -0.020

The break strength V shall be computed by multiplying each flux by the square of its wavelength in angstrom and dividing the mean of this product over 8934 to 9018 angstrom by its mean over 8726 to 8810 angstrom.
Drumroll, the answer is 1.0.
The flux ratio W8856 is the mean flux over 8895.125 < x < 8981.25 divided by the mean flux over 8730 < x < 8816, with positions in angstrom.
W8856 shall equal 0.98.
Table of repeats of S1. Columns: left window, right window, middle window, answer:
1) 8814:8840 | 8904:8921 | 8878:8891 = 0.008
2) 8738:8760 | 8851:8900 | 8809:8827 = -0.009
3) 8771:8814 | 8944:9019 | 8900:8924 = -0.015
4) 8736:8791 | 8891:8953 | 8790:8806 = -0.015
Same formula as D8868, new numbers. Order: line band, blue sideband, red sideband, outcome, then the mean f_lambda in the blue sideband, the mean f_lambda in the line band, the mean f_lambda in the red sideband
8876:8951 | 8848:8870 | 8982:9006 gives -1.0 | 47.9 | 48.4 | 47.5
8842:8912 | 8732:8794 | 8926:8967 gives 0.3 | 49.3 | 48.3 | 48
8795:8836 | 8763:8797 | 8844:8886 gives -0.1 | 49.6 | 49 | 48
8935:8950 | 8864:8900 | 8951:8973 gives -0.1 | 48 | 48.3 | 48.1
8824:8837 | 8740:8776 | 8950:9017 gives -0.2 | 49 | 49.2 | 47.5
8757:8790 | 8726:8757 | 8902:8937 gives -0.4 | 49.2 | 49.6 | 48.3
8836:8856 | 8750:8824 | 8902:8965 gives -0.1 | 49.2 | 49.2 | 48.3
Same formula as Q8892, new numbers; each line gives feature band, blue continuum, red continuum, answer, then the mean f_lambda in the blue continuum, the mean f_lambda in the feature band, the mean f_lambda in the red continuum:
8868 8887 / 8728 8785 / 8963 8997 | 0.01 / 49.3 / 47.9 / 47.9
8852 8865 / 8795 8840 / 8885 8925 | 0.02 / 49.2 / 48.2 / 48.7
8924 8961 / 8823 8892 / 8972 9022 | -0.01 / 48.5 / 48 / 46.9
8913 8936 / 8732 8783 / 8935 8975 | 0.01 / 49.2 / 48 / 48.1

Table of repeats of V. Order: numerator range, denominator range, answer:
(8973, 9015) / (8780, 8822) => 1.00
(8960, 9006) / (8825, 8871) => 1.01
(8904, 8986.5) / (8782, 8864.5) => 1.01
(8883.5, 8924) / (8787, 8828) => 1.01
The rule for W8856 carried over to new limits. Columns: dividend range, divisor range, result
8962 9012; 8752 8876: 0.97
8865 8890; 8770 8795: 0.96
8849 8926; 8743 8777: 0.99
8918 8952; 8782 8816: 0.98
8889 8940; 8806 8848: 0.99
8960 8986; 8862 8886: 1.01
